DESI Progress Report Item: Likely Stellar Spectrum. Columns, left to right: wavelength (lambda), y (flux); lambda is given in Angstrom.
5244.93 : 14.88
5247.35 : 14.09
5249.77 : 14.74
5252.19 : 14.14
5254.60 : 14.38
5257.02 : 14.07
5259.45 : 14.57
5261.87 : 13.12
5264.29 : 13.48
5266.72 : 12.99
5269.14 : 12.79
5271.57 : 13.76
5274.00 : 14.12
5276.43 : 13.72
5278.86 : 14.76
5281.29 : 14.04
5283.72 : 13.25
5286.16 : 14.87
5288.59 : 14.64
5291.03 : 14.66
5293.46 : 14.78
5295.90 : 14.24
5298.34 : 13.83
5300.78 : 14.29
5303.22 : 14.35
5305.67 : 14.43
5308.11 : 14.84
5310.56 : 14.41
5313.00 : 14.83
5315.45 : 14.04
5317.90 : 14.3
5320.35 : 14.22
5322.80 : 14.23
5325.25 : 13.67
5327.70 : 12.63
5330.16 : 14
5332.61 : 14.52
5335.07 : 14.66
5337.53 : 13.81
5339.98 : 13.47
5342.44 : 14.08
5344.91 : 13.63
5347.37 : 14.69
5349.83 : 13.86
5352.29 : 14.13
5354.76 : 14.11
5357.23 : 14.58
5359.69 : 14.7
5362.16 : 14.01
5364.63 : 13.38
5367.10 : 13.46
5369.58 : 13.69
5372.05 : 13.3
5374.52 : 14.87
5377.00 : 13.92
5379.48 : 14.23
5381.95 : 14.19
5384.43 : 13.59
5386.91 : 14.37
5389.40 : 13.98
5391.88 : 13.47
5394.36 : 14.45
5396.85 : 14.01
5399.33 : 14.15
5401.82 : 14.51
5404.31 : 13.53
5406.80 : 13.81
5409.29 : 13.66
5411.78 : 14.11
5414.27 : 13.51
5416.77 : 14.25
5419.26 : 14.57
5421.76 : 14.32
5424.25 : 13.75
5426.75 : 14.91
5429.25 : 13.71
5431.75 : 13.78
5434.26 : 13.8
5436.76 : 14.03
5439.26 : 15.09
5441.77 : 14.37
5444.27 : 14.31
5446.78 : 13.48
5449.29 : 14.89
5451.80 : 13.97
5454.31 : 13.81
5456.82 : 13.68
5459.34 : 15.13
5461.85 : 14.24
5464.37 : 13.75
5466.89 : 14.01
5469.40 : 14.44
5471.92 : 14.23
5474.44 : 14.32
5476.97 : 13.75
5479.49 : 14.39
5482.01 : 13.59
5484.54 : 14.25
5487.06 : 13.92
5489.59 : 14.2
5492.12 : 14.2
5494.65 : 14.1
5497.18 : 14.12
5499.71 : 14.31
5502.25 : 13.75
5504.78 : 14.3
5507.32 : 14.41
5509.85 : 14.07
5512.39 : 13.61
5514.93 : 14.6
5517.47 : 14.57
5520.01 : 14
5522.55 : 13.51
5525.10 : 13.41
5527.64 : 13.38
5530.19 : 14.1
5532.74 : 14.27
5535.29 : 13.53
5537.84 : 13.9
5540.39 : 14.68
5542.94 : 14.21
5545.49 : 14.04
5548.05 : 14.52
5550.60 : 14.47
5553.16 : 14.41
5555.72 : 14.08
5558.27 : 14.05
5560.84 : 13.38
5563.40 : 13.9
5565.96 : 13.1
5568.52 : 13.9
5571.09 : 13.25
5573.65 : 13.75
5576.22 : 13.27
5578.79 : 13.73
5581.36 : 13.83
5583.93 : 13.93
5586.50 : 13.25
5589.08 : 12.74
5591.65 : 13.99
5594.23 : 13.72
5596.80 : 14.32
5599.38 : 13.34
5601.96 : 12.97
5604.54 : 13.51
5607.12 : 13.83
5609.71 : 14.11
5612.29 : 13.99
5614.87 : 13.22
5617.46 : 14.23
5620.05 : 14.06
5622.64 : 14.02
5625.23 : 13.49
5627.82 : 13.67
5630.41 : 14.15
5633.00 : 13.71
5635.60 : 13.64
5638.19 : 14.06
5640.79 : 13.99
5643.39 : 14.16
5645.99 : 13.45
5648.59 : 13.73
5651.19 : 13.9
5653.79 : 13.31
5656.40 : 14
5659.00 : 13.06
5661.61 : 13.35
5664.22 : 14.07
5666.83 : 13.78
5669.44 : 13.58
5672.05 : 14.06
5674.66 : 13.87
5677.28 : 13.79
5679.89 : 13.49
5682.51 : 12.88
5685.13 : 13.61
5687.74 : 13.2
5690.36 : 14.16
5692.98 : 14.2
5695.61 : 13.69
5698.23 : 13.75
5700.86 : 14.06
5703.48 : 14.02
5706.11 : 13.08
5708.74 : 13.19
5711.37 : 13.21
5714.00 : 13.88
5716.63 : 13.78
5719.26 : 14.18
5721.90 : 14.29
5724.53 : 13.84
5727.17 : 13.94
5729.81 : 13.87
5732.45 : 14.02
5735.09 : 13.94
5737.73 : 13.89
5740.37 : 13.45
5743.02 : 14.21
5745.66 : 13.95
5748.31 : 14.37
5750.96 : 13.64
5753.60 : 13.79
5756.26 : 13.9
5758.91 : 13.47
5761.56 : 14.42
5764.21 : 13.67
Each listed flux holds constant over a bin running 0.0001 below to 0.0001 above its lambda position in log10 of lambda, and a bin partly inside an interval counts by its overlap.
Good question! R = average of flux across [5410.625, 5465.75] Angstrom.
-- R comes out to 14.2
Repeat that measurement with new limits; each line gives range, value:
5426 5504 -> 14.1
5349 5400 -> 14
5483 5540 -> 14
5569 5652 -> 13.7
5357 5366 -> 14.1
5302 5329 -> 14.2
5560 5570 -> 13.6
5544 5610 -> 13.7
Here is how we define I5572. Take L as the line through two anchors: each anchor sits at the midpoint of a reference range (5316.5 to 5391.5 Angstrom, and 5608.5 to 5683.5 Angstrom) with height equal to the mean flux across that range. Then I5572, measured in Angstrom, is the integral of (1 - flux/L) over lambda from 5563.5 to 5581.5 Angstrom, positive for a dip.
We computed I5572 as 0.35 Angstrom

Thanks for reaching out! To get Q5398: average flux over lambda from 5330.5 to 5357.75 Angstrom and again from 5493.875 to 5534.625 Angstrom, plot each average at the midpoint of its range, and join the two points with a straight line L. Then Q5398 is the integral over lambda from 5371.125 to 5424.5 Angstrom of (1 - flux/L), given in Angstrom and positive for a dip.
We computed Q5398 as 0.2 Angstrom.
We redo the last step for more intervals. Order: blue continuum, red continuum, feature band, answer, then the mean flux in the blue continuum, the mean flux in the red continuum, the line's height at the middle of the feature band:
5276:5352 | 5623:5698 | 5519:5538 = 0.2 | 14.2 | 13.7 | 13.9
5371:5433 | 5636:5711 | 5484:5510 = -0.4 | 14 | 13.7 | 13.9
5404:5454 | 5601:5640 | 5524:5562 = -0.3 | 14.1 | 13.8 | 13.9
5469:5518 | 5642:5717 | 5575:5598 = 0.4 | 14.1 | 13.7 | 13.9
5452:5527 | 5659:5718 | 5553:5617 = 1.0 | 14.1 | 13.7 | 13.9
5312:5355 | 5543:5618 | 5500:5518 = -0.4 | 14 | 13.8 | 13.8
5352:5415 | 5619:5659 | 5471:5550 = -1.0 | 14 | 13.8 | 13.9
